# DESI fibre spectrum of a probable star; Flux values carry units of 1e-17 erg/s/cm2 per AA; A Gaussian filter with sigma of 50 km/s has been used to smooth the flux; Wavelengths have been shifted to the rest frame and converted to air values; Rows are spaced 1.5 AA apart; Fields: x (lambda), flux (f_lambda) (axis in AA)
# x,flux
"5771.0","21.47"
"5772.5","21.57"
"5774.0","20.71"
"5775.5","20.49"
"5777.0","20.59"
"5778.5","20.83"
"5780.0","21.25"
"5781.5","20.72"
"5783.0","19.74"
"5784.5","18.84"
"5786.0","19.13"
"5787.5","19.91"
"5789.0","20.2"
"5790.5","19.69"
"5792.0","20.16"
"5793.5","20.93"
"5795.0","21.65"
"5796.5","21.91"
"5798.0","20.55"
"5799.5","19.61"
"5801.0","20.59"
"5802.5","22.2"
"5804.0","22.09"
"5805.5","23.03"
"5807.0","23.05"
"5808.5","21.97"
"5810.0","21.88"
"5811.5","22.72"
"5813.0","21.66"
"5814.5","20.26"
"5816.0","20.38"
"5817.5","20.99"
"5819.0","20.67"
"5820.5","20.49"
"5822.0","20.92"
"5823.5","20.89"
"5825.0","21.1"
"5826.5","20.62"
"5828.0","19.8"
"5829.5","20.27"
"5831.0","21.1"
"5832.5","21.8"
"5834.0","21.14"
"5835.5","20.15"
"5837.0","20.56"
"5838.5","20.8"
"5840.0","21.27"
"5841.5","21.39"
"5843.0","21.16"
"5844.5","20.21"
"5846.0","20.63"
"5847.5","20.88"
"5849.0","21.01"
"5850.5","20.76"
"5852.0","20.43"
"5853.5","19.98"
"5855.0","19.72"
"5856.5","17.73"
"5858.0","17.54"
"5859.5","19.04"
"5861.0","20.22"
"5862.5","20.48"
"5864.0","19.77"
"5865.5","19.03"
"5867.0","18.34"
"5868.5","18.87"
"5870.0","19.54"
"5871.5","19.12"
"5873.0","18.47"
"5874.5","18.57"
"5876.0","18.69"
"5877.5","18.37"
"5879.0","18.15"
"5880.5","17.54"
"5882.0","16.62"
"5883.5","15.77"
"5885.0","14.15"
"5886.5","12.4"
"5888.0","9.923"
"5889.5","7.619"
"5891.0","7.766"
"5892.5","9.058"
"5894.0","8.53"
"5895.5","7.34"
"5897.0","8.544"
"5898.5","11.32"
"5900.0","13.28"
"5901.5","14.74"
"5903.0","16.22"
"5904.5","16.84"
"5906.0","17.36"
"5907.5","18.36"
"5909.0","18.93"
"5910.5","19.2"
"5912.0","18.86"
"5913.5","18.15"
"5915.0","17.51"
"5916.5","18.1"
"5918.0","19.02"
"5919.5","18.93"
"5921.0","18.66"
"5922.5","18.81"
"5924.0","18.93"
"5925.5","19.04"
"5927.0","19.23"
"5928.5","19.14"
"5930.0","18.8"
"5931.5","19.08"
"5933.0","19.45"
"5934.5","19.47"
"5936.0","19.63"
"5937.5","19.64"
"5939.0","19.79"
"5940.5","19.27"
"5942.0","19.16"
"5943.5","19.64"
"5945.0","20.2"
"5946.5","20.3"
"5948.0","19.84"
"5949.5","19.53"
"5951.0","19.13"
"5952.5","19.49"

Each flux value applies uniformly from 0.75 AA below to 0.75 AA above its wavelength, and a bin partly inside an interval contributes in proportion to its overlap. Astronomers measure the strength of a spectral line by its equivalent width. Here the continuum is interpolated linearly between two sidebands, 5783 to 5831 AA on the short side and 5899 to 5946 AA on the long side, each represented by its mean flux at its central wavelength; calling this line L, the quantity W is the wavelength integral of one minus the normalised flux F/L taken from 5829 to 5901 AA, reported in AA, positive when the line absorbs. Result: 8.68 AA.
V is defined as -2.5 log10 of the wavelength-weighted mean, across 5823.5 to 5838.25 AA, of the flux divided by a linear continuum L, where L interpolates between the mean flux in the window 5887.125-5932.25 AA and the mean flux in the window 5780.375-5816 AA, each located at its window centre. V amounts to -0.07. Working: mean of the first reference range 21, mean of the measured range 20.7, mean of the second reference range 15.6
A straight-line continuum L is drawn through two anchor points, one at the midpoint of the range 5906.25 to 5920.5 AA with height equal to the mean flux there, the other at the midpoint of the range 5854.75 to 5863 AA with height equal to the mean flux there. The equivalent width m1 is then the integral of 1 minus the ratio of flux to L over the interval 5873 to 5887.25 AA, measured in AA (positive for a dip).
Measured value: 1.6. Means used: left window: 19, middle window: 16.8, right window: 18.5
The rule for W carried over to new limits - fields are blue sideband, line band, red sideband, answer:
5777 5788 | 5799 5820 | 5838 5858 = -1.37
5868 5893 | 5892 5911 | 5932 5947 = 3.55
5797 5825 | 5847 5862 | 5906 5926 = 0.35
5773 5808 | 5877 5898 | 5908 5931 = 7.73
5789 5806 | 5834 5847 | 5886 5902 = -3.80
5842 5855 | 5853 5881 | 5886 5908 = -2.83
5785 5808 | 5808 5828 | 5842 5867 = -0.48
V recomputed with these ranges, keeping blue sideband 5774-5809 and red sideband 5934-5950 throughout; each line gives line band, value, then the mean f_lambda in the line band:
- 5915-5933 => 0.054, 18.9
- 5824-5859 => 0.001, 20.4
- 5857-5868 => 0.062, 19.2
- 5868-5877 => 0.075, 18.9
